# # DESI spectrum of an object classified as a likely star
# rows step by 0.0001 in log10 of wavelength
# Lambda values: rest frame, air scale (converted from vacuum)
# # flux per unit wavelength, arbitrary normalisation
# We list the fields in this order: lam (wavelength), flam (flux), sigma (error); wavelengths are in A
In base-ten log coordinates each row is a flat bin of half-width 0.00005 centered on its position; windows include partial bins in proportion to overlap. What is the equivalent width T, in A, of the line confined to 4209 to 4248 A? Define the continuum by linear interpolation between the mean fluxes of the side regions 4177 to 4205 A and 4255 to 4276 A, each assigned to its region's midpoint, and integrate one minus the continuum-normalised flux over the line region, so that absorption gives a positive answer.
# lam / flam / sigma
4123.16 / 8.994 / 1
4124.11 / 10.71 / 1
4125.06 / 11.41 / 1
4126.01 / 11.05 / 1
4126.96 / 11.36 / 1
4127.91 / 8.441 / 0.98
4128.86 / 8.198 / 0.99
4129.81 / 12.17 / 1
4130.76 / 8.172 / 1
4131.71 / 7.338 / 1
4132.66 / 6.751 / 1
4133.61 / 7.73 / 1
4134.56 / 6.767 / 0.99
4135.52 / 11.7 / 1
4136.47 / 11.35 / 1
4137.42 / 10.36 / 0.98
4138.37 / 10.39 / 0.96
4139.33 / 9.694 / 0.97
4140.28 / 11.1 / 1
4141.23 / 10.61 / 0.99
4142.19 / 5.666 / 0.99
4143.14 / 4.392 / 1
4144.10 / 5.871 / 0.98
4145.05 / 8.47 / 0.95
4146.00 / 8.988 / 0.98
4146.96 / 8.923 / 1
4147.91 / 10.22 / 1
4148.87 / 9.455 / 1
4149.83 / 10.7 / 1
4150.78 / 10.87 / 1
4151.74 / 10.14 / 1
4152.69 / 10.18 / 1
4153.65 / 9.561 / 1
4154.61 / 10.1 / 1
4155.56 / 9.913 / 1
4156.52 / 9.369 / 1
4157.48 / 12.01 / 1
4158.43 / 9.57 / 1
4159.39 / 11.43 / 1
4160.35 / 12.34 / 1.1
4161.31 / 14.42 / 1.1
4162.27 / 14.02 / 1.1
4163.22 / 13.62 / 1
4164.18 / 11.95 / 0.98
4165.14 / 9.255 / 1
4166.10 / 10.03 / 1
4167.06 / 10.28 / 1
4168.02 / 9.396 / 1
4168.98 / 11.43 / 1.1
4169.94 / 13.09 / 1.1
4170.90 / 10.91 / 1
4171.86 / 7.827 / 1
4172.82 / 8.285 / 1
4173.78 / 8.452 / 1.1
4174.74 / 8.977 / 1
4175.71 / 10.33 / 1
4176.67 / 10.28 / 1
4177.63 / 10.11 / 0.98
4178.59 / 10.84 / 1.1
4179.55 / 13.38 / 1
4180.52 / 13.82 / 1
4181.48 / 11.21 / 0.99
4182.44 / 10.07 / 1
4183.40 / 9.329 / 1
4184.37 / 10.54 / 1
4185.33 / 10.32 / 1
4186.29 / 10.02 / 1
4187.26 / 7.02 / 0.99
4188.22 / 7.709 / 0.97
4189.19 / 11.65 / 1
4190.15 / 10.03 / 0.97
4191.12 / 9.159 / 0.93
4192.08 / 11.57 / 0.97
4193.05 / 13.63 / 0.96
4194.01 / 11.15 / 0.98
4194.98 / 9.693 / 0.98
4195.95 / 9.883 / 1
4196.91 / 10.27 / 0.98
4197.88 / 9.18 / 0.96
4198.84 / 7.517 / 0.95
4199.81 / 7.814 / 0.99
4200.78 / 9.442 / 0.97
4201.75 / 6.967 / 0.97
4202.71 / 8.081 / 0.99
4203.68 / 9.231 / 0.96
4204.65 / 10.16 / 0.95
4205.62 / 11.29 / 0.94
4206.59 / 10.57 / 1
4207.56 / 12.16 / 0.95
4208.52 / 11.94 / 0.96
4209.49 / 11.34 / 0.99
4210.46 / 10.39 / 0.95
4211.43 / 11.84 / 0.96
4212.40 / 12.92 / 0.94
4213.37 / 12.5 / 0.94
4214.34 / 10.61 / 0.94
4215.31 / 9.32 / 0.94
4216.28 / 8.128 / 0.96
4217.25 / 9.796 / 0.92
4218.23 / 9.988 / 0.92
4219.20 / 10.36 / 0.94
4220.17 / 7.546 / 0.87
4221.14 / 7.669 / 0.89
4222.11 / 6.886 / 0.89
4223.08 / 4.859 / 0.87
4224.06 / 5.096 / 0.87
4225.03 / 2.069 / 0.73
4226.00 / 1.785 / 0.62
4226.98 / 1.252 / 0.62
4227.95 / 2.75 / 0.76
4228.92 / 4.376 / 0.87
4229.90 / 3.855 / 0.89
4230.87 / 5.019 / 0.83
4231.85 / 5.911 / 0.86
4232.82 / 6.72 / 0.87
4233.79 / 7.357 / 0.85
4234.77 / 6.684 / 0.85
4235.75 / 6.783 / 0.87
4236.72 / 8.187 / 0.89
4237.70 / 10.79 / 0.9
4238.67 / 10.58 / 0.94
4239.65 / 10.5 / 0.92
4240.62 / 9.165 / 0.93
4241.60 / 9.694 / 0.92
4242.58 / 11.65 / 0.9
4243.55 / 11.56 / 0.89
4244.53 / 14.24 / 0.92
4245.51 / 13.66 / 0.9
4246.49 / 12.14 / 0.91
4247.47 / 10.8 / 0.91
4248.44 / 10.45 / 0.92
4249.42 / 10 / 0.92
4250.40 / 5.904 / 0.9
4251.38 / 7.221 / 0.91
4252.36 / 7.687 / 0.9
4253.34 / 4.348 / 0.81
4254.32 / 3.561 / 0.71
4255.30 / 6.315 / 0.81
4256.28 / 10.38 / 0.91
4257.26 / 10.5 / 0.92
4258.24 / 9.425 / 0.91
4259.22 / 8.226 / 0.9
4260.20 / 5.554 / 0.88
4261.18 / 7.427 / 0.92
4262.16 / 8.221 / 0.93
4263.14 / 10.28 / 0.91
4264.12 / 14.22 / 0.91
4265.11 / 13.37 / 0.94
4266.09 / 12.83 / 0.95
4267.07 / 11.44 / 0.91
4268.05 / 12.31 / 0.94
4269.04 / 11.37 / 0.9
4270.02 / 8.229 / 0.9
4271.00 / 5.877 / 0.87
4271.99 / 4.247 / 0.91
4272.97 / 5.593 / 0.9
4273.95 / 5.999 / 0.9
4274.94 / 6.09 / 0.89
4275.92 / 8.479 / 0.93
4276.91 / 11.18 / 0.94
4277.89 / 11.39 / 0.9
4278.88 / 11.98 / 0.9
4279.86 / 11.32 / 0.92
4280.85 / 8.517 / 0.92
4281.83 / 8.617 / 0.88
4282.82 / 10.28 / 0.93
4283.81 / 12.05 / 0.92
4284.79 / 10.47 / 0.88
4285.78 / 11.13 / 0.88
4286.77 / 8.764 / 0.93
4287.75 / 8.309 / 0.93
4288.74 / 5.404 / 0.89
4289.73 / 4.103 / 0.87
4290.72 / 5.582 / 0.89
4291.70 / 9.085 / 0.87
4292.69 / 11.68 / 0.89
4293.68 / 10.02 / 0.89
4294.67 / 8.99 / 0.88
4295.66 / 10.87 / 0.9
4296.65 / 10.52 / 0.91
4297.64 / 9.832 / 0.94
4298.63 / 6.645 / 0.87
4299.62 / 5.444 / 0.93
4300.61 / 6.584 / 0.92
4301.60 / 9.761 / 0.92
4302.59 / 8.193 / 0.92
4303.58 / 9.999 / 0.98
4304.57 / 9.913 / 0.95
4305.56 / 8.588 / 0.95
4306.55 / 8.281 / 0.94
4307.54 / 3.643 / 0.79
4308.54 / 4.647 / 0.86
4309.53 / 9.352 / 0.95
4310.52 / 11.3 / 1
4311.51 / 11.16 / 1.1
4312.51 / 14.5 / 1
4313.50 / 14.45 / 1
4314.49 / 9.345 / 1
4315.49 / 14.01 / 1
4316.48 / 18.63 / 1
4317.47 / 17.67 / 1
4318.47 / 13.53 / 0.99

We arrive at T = 4.3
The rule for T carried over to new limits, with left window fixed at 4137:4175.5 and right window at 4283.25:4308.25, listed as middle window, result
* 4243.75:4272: -1.5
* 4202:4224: -0.8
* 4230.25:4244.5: 0.6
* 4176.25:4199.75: -1.4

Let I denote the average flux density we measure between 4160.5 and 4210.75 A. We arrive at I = 10.4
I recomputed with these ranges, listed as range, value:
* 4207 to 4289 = 8.77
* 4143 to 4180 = 10.3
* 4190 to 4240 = 8.51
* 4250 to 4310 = 8.63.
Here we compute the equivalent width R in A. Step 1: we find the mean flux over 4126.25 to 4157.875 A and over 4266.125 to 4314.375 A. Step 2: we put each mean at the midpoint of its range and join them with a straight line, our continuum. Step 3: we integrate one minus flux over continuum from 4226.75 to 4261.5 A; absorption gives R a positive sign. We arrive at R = 3.79 A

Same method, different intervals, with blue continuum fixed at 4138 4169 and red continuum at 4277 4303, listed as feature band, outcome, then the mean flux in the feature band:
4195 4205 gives 0.9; 8.88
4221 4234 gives 6.8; 4.55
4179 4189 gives -0.5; 10.4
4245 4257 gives 1.0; 8.58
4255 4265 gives 0.0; 9.27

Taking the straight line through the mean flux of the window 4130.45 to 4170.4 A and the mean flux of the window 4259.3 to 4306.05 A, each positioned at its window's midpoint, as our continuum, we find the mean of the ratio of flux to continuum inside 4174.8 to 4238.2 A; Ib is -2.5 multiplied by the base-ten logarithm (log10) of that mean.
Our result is 0.08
